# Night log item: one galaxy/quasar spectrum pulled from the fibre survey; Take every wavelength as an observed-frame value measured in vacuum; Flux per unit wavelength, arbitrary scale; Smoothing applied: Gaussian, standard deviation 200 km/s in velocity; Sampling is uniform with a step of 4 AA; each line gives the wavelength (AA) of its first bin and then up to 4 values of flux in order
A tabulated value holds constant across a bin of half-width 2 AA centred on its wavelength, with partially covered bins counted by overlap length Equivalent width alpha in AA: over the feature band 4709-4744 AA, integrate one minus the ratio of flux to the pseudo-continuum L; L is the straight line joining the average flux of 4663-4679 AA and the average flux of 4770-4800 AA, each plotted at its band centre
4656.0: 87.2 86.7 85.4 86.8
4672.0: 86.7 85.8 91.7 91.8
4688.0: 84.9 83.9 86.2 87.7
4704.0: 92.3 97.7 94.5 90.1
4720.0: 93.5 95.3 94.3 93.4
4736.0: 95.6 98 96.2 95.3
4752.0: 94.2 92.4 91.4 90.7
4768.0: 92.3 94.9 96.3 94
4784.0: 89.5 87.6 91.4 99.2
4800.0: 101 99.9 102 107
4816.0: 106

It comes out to -1.7 AA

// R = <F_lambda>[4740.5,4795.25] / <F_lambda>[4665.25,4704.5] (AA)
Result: 1.1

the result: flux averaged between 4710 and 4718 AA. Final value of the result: 92.3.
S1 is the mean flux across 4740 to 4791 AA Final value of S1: 93.1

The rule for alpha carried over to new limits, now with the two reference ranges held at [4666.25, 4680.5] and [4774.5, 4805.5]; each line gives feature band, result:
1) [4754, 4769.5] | 0.2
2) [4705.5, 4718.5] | -0.6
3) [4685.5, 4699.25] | 0.5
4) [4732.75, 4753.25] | -0.9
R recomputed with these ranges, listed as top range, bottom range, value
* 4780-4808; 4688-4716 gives 1.06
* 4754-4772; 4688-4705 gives 1.06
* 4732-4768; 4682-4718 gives 1.05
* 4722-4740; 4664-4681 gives 1.09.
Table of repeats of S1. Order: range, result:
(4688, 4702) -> 85.8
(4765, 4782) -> 94.2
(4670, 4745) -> 91.5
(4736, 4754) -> 95.9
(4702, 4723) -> 93.7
